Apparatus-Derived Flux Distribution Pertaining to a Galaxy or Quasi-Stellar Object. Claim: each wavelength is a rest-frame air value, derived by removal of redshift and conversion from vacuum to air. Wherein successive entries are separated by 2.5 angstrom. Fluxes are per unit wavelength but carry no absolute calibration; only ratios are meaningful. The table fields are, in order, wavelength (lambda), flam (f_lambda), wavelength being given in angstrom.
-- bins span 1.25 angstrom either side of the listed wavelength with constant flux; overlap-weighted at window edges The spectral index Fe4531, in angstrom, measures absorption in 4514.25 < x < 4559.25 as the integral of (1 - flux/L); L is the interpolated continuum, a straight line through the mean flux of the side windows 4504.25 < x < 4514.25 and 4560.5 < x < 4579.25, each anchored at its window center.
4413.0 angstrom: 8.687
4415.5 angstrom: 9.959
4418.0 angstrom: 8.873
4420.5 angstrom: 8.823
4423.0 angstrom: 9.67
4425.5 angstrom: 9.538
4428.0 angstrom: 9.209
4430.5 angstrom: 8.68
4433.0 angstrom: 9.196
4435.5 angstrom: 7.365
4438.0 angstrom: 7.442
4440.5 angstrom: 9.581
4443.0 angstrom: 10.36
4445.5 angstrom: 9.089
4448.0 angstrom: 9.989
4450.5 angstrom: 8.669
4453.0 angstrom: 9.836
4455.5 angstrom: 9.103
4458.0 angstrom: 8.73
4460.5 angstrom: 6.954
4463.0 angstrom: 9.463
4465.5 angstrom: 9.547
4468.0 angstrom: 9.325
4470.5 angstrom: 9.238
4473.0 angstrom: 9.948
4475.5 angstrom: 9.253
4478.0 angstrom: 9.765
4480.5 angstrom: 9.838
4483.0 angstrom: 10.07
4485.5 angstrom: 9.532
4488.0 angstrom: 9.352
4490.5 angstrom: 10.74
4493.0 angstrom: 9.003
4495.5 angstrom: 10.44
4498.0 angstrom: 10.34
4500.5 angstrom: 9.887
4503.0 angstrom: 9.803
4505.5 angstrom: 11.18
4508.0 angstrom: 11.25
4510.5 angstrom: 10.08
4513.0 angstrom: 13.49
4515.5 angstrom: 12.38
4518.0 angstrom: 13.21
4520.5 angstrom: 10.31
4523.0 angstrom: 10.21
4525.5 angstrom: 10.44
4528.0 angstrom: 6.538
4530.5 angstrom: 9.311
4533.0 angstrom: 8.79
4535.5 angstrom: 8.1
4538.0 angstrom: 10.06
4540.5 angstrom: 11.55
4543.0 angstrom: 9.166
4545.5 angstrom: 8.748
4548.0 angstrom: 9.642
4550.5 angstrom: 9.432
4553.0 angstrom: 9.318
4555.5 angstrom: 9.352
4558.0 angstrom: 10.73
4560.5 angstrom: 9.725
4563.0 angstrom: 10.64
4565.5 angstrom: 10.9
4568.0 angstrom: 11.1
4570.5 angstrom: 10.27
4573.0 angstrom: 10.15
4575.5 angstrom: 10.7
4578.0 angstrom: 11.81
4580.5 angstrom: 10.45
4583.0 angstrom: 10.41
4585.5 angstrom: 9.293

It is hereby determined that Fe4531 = 5.3 angstrom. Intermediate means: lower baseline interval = 11.5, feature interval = 9.85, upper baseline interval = 10.7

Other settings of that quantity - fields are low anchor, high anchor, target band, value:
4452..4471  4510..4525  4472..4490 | 0.4 angstrom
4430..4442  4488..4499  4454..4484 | 0.4 angstrom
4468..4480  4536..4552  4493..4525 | -4.5 angstrom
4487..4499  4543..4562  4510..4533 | -1.9 angstrom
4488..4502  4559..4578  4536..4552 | 1.1 angstrom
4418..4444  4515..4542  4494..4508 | -1.0 angstrom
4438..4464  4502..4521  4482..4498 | 1.2 angstrom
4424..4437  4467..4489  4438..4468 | 0.1 angstrom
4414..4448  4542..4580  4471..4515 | -3.0 angstrom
